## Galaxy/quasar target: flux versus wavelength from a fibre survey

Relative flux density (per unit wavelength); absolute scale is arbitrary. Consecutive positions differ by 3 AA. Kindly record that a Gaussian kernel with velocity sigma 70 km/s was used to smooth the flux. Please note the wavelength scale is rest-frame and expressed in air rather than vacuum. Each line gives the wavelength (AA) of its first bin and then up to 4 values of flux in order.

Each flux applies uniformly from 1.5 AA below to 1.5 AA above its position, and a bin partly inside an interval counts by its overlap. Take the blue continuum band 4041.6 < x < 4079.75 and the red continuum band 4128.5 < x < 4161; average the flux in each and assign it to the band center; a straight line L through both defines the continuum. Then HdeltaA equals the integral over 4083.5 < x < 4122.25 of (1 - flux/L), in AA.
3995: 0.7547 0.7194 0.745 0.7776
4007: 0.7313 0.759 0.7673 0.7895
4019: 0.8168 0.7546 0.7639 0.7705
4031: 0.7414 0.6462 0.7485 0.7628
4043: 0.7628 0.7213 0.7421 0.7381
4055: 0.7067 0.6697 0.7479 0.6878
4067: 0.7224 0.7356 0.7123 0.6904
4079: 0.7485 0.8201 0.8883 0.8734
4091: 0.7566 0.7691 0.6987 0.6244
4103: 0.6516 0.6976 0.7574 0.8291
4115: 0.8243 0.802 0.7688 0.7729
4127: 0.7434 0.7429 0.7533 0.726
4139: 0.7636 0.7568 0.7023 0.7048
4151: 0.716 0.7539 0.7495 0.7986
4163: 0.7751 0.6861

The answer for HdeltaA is -1.76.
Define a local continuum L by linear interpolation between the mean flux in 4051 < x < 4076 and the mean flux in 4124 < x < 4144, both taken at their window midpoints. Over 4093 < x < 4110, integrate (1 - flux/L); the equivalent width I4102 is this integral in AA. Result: 0.8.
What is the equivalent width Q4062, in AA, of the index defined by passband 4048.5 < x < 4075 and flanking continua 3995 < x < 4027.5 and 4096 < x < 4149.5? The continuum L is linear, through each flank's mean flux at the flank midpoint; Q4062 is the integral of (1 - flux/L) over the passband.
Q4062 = 1.26 AA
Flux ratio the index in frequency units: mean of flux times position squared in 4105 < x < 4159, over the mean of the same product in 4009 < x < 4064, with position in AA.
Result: 1.1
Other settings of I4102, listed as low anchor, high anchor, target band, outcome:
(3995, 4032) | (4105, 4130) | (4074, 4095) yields -0.6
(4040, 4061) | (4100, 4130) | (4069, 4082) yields 0.1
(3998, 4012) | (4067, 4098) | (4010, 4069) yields 1.4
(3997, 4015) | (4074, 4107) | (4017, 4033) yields -0.3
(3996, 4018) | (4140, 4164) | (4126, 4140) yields 0.0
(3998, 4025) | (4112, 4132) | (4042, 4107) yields 3.2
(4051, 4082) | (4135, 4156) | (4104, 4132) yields -1.5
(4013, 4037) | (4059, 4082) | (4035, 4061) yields 0.3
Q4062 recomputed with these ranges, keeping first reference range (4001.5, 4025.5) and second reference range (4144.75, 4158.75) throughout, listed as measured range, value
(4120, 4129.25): -0.29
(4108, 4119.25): -0.99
